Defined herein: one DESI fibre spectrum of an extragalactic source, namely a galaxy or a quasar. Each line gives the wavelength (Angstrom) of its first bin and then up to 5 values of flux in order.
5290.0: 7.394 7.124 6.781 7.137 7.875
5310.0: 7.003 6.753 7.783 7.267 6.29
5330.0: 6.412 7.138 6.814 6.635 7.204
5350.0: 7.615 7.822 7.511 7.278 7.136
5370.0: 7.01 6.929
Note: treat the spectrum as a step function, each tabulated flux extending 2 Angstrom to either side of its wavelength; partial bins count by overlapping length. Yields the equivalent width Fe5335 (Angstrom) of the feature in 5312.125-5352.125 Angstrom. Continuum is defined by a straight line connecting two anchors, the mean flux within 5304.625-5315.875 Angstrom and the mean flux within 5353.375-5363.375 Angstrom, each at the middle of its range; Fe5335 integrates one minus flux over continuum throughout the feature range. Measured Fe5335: 1.8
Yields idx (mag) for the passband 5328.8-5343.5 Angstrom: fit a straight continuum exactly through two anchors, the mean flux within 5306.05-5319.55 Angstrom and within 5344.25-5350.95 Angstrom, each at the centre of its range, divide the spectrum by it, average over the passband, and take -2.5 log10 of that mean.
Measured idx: 0.09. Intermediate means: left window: 7.26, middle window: 6.77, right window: 7.38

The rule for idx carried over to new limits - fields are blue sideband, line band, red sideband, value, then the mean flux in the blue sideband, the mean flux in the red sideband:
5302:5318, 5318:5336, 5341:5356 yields 0.06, 7.27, 7.36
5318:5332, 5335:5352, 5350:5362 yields 0.03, 6.82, 7.59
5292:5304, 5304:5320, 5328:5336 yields -0.07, 7.01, 6.78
